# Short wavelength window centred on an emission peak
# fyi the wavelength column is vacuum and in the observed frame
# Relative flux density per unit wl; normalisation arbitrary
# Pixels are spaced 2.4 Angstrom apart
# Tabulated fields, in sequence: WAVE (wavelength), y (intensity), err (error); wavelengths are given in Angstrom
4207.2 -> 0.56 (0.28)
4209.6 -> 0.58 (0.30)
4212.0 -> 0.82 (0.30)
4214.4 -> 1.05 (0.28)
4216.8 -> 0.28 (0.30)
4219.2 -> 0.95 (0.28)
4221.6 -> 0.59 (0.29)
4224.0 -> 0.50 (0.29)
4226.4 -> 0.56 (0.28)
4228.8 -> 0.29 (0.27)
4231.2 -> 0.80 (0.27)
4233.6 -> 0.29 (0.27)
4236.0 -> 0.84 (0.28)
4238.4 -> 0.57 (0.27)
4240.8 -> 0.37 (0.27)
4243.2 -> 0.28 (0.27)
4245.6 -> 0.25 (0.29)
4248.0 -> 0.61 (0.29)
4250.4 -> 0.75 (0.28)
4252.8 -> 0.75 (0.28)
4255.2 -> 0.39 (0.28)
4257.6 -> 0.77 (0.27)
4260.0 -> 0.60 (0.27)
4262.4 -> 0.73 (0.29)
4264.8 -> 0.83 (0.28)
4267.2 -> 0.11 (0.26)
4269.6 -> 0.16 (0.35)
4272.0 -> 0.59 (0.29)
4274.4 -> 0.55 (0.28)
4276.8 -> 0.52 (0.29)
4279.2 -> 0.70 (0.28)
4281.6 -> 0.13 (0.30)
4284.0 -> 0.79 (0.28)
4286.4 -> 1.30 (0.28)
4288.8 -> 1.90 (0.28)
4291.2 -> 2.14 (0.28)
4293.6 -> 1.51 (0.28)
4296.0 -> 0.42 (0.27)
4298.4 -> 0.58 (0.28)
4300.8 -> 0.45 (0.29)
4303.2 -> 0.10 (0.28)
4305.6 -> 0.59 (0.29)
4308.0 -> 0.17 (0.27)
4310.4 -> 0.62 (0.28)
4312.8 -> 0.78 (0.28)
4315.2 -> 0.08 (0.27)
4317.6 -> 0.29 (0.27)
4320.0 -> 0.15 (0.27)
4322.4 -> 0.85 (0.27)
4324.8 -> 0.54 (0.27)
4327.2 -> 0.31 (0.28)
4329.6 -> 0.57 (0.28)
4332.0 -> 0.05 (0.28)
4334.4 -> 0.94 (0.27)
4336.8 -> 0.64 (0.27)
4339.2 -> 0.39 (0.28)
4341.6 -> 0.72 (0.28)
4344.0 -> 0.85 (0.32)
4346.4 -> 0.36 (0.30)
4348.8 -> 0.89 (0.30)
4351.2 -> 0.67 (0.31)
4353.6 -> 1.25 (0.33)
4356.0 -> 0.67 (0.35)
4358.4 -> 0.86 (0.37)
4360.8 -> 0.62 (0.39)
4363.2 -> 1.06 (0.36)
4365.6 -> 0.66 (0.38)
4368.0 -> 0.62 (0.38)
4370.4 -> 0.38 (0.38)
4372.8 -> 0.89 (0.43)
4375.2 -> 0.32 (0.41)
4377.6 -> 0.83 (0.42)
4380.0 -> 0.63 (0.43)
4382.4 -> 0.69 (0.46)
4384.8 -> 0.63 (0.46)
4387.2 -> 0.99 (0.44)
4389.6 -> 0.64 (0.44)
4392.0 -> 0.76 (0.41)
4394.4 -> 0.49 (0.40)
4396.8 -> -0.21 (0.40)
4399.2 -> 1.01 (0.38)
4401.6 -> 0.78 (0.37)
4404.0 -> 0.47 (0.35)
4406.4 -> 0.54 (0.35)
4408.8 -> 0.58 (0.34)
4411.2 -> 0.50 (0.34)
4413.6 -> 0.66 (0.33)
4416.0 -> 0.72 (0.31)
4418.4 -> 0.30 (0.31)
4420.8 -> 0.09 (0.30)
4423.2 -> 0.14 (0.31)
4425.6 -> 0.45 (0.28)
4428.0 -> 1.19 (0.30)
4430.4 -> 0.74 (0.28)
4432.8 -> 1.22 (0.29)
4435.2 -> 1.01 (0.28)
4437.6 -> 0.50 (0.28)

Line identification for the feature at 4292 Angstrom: [O II]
